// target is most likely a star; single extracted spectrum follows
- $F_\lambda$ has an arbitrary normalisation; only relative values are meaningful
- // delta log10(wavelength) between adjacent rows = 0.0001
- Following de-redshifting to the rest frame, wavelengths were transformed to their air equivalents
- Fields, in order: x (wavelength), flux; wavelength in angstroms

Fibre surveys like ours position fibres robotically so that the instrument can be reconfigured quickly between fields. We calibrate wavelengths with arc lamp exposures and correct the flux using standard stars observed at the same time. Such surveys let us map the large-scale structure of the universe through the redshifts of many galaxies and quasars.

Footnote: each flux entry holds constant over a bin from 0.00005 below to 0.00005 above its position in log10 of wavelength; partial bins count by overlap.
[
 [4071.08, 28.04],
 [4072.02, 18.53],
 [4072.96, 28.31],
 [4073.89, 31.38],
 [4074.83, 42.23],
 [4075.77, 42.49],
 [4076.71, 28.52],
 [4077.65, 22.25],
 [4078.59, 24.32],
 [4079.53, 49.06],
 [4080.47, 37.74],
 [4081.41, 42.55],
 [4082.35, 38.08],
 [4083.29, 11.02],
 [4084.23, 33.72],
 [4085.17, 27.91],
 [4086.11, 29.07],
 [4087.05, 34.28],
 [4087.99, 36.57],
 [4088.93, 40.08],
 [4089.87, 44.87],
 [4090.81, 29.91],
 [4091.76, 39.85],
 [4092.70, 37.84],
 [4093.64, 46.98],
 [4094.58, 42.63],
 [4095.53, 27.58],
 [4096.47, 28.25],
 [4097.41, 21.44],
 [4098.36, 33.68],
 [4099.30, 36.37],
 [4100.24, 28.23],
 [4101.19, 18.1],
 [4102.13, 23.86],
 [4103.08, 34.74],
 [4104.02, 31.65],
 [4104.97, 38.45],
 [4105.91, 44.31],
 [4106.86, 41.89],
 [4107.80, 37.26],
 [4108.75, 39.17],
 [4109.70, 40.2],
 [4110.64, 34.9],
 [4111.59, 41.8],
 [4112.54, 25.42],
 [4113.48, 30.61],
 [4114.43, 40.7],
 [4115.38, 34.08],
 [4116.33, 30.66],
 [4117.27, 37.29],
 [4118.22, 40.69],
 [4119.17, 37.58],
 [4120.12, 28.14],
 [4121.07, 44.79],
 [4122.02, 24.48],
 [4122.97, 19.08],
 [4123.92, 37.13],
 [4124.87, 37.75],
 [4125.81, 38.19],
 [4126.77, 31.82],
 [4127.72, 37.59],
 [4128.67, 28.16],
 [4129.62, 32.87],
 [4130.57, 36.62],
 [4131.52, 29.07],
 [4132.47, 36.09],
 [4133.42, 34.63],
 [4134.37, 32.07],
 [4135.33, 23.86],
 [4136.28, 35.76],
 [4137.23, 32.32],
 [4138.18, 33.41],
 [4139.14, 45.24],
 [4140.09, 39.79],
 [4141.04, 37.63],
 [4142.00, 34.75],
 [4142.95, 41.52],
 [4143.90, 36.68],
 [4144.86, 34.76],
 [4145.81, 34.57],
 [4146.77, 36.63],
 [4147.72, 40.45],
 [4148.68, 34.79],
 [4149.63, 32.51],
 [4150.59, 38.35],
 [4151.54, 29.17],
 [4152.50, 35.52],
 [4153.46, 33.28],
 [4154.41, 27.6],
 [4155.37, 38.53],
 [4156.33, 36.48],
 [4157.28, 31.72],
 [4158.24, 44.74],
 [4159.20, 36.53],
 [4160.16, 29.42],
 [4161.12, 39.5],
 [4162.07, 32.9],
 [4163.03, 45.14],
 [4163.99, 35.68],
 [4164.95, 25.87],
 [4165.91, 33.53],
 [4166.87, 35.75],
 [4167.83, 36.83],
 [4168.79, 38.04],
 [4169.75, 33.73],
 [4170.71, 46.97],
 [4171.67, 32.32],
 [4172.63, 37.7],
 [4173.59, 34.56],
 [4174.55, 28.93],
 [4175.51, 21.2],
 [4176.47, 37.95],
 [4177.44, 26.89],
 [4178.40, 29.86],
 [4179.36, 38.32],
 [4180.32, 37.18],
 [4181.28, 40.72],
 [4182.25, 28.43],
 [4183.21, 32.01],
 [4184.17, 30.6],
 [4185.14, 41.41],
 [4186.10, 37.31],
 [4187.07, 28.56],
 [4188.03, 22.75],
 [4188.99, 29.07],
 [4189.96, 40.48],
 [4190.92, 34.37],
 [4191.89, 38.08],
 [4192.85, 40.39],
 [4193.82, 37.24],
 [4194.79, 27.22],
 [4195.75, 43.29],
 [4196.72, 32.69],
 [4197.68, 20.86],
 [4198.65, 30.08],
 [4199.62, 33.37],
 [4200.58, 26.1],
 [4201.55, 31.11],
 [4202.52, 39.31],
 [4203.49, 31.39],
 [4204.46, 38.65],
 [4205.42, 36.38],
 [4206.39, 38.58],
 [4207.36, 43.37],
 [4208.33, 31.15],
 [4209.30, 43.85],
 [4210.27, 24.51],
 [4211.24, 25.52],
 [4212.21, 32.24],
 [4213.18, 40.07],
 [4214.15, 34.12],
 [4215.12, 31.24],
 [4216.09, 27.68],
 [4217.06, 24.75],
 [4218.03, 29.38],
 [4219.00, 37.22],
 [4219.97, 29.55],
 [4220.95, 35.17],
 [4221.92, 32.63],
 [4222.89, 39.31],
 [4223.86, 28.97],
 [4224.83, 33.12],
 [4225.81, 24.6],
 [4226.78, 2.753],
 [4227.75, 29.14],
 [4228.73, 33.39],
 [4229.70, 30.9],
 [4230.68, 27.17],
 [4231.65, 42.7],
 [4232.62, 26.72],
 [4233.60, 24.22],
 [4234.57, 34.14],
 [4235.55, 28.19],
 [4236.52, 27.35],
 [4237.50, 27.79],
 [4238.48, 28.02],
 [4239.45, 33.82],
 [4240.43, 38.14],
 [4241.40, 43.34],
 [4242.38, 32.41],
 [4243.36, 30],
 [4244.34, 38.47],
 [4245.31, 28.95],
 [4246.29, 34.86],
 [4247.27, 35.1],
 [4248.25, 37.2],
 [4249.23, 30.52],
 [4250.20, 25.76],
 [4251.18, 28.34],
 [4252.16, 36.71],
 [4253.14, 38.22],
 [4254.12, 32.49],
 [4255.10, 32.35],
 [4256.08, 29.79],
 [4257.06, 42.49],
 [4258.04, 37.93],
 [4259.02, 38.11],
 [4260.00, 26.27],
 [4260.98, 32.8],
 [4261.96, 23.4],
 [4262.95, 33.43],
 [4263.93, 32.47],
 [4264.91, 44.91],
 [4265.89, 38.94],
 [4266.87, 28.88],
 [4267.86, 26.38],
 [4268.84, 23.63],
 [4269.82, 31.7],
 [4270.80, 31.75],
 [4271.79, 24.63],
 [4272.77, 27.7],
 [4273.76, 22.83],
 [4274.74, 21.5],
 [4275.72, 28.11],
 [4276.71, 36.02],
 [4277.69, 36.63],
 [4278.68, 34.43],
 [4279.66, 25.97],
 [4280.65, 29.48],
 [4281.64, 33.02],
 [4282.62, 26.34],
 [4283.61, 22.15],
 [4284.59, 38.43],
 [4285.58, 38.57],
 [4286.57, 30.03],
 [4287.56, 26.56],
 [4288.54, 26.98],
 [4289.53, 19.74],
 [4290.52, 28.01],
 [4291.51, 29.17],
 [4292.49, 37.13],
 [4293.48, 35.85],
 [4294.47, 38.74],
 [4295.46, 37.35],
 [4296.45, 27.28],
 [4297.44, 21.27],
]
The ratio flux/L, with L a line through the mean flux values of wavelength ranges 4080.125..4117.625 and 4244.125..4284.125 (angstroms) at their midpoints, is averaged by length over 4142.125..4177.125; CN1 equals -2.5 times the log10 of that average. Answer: -0.06 mag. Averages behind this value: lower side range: 34.3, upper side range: 31.4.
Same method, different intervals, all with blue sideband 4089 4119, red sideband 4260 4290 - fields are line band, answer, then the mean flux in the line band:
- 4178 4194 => -0.06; 34.5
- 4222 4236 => 0.08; 29.1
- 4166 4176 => -0.05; 34.6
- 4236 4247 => -0.07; 33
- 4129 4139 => 0.04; 33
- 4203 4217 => -0.07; 33.9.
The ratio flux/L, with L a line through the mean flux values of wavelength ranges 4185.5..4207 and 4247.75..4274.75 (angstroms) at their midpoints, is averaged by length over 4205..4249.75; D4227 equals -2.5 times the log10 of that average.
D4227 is 0.025 mag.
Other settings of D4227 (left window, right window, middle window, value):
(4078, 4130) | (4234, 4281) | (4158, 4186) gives -0.053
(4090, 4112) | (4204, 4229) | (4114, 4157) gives -0.024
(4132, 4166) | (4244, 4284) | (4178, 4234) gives 0.033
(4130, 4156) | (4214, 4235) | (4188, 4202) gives -0.035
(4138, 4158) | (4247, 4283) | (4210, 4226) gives 0.065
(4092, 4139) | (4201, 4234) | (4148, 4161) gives -0.050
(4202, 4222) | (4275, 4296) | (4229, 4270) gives -0.003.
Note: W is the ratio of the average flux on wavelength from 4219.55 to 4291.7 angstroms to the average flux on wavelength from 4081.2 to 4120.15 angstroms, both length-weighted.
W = 0.90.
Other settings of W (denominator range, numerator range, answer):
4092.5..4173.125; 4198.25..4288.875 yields 0.91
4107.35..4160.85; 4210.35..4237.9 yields 0.86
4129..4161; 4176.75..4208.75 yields 0.97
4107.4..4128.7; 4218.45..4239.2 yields 0.85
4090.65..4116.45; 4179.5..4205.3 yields 0.98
